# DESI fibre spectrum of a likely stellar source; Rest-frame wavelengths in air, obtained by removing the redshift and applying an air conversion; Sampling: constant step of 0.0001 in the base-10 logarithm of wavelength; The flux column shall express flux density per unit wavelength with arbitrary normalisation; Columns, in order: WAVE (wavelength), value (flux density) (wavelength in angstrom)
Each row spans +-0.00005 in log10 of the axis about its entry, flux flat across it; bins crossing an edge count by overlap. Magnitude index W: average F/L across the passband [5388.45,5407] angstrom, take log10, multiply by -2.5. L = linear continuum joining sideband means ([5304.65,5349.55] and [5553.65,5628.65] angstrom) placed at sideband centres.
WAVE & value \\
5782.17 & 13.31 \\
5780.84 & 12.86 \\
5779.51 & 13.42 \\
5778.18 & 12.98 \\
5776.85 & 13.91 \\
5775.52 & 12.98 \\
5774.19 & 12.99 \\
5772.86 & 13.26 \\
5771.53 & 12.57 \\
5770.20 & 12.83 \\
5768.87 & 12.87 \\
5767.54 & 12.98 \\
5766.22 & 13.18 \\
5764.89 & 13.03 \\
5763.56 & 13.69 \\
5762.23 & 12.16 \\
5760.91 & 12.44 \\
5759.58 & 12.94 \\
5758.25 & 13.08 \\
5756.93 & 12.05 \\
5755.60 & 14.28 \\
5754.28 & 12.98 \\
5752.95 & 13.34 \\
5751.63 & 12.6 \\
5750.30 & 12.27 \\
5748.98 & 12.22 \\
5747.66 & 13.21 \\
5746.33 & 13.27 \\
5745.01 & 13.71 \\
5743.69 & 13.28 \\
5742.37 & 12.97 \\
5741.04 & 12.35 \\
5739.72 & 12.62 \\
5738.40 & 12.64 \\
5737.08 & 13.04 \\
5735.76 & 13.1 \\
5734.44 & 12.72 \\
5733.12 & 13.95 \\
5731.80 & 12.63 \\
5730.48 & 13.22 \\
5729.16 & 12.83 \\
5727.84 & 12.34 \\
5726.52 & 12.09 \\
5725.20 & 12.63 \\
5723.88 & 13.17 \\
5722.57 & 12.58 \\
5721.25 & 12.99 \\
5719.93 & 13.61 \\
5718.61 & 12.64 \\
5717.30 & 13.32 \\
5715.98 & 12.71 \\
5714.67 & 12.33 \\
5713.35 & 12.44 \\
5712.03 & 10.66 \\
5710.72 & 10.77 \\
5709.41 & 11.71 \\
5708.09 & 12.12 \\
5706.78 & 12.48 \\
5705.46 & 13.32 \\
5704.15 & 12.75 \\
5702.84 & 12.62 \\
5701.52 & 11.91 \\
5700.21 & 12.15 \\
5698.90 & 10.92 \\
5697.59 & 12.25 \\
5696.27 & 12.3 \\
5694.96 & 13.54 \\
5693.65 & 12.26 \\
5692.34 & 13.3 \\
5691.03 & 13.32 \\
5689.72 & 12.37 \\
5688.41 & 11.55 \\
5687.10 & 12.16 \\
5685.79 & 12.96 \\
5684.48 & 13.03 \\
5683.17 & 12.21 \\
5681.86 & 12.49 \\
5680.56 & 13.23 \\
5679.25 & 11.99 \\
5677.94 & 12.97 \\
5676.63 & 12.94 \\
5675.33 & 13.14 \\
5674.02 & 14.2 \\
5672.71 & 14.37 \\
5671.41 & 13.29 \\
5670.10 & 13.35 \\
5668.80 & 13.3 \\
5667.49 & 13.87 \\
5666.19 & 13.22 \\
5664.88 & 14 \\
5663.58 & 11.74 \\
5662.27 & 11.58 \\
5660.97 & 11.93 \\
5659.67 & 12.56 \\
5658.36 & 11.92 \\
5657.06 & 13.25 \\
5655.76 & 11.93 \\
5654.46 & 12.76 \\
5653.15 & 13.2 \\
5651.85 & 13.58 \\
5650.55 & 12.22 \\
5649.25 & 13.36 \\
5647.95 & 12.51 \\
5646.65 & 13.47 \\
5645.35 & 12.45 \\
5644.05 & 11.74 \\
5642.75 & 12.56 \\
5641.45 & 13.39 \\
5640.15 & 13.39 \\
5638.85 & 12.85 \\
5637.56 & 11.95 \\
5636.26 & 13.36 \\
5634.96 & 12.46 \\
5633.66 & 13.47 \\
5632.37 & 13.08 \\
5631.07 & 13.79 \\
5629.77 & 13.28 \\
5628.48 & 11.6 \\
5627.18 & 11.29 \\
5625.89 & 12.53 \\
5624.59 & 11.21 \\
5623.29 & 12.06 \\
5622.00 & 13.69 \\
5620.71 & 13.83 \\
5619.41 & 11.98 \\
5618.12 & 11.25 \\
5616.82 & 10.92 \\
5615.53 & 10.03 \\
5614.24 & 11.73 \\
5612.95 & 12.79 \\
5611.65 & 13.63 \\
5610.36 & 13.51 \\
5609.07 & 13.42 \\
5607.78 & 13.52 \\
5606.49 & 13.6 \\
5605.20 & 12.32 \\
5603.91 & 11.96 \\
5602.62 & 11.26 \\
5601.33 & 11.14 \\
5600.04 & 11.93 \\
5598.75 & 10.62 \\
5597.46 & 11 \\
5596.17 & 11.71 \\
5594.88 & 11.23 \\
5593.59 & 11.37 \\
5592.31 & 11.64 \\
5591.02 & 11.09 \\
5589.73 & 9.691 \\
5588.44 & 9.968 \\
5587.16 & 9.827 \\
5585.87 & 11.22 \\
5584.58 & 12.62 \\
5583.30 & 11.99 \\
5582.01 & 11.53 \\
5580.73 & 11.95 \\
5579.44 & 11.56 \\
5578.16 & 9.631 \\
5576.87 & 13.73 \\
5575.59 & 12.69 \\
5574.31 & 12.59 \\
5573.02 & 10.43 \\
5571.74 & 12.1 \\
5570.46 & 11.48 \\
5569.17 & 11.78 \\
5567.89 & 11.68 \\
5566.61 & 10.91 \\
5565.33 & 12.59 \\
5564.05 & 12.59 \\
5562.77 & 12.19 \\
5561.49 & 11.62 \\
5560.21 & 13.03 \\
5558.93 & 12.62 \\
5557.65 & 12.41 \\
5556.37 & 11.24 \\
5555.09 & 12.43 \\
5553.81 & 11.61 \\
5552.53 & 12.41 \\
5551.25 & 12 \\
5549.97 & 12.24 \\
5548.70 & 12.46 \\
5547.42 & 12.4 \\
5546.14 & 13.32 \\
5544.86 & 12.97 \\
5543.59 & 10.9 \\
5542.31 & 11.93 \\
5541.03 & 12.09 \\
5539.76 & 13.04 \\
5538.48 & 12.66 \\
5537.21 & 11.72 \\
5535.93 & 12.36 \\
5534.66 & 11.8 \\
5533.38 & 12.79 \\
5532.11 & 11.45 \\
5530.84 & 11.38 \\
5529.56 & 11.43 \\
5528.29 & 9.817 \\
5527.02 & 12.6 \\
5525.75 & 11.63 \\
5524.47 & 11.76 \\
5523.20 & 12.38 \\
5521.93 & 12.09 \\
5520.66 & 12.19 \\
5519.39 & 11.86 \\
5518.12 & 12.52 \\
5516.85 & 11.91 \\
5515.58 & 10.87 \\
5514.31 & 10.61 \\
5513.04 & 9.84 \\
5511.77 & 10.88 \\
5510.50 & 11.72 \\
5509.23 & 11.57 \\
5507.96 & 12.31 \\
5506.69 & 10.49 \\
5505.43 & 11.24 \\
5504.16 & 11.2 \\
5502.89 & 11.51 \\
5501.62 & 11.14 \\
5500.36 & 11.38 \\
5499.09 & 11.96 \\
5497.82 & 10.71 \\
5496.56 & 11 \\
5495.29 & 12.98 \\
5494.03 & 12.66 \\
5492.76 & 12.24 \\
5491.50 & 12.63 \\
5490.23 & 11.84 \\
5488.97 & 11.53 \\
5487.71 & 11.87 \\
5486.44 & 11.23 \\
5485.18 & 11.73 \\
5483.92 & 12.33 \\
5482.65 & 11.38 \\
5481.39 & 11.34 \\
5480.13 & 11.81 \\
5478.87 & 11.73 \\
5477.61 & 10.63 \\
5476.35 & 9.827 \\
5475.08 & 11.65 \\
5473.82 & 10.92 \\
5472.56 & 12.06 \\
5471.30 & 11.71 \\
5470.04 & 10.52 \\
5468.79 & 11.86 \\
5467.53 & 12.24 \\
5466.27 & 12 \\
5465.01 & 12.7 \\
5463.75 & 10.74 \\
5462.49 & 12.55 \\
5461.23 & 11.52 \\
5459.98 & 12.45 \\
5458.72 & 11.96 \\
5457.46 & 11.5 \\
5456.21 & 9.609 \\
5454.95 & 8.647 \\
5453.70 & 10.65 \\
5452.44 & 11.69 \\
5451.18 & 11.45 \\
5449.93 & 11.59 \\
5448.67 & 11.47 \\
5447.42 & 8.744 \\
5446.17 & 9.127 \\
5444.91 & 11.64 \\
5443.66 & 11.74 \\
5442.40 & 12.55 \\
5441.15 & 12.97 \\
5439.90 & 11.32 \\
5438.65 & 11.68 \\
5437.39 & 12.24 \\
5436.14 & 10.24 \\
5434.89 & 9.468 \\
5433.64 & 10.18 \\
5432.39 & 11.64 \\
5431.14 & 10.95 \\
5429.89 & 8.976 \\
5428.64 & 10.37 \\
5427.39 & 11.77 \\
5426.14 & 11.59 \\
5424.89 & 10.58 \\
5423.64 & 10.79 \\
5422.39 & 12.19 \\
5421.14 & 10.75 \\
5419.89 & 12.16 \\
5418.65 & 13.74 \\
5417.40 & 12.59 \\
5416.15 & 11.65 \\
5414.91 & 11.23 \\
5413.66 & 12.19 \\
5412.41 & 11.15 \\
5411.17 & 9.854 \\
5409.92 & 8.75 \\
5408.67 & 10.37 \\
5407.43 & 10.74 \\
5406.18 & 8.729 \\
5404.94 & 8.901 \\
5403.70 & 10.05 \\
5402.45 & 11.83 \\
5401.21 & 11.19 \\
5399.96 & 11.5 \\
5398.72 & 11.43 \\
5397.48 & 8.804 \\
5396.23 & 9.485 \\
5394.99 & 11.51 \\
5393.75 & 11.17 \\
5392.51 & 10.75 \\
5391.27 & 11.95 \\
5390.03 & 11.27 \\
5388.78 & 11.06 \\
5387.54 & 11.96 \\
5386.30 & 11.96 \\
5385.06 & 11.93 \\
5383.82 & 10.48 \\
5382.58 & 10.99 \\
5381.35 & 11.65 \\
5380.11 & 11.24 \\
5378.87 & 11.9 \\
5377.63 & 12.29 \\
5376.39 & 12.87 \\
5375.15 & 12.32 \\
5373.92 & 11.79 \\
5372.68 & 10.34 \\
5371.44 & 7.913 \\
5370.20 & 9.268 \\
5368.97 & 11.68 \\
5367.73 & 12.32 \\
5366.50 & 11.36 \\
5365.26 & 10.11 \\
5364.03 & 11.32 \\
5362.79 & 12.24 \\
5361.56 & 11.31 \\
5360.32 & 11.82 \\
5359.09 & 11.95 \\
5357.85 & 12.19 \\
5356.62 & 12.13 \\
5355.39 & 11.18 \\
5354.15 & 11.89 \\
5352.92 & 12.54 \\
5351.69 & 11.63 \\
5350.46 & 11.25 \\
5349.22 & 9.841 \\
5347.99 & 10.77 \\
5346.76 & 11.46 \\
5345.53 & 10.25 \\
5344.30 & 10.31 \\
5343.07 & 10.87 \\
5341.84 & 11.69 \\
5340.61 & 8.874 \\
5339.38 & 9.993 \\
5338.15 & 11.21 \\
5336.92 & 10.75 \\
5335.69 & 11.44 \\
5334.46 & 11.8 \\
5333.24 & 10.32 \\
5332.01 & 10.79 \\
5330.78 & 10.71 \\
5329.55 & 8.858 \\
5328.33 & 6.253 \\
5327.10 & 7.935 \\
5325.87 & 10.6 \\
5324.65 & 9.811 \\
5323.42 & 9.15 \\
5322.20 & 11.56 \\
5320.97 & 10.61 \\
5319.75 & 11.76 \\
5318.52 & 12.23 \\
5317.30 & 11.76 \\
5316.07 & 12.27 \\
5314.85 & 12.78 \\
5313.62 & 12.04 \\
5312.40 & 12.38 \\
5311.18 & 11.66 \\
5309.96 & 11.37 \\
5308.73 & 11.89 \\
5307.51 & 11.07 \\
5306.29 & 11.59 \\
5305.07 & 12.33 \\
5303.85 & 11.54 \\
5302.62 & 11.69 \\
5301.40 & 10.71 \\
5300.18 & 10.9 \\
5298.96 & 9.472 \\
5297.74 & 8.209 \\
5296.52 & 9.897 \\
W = 0.048 mag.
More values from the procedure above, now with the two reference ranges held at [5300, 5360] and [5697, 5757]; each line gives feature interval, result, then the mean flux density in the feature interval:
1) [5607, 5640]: -0.03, 12.5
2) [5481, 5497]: -0.02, 11.9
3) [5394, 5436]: 0.06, 10.8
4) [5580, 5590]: 0.09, 11.2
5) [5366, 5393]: -0.01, 11.3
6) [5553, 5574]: 0.01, 11.9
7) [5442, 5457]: 0.08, 10.7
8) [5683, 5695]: -0.01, 12.6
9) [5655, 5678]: -0.05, 13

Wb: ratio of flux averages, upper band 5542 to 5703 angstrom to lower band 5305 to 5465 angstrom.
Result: 1.1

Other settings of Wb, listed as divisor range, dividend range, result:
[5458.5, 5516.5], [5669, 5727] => 1.09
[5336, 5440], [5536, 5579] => 1.09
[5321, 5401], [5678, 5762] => 1.16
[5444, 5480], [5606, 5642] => 1.13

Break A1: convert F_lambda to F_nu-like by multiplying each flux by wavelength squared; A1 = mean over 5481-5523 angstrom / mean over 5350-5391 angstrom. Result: 1.1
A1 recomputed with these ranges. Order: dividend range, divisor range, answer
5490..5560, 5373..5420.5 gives 1.11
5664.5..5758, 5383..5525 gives 1.24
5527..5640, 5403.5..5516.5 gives 1.12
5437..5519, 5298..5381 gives 1.09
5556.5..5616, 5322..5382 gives 1.18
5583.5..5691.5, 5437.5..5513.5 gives 1.15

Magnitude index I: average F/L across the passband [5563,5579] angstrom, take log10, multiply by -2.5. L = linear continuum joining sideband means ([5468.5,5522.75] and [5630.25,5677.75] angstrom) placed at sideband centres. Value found 0.03 mag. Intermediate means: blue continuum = 11.5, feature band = 11.9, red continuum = 13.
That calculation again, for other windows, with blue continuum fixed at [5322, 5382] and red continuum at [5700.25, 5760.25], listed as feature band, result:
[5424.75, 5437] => 0.07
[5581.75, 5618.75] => 0.04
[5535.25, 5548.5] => -0.05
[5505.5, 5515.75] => 0.06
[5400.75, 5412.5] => 0.11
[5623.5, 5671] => -0.04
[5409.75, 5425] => -0.02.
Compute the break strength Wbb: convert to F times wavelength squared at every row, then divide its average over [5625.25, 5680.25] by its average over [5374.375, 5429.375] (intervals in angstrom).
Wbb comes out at 1.26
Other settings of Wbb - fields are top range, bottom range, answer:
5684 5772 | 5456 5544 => 1.18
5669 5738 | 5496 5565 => 1.14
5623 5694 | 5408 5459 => 1.25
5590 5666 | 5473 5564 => 1.09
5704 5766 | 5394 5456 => 1.31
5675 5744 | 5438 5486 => 1.21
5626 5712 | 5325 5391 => 1.29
